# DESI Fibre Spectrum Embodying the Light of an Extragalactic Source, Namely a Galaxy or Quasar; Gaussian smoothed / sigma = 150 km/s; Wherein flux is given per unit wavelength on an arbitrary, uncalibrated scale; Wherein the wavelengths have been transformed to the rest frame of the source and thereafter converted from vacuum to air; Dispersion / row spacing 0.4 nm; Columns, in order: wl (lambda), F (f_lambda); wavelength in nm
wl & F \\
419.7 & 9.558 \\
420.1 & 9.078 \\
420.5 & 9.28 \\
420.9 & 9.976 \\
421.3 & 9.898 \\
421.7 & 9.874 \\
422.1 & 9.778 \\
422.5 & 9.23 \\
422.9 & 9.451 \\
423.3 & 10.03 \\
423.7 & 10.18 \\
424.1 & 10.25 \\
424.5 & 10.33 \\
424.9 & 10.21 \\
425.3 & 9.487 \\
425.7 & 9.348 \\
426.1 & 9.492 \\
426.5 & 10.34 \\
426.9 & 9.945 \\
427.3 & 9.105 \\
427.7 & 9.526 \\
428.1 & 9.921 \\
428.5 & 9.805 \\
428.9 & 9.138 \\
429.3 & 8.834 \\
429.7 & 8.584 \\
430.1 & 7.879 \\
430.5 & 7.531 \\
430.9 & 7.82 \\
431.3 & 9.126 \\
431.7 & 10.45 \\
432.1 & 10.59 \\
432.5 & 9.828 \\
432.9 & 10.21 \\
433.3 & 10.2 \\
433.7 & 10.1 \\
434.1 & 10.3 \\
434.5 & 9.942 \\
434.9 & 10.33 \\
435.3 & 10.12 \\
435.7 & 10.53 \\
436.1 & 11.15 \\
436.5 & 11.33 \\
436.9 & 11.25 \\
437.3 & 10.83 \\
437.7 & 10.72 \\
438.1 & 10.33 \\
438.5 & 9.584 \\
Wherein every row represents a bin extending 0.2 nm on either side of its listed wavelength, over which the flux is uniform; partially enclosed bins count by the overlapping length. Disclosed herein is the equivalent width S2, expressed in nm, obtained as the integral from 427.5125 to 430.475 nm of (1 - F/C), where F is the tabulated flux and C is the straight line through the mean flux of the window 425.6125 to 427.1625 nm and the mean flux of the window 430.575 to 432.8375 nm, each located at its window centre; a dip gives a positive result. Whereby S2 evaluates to 0.197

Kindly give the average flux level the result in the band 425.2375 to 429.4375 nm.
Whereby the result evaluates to 9.55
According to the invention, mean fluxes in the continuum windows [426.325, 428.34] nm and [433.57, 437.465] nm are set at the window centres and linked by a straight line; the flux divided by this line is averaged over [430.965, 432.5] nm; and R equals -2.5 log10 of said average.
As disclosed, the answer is 0.04 mag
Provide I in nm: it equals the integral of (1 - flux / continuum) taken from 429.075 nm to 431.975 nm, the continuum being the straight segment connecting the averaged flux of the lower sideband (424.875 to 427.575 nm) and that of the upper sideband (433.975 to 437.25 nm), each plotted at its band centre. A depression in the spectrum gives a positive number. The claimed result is 0.42 nm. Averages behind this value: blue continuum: 9.67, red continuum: 10.6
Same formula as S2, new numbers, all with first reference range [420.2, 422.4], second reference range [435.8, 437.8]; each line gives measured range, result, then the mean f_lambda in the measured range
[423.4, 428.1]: 0.113 nm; 9.85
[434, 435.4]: 0.090 nm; 10.2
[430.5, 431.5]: 0.214 nm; 8.28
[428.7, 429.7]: 0.143 nm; 8.91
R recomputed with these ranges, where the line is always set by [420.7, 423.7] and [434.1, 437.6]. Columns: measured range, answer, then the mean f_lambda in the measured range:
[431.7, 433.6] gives 0.02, 10.2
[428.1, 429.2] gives 0.08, 9.5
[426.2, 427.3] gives 0.02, 9.89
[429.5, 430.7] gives 0.27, 8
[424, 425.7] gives 0.00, 9.97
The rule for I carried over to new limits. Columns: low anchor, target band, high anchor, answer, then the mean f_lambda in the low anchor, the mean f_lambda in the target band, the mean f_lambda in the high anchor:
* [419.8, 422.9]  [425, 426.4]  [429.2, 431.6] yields -0.09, 9.58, 9.56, 8.36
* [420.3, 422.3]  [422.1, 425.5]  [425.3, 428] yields -0.07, 9.76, 9.89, 9.63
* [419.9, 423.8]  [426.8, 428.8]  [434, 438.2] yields 0.09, 9.66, 9.62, 10.6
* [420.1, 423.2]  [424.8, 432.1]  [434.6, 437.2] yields 0.63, 9.62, 9.28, 10.8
